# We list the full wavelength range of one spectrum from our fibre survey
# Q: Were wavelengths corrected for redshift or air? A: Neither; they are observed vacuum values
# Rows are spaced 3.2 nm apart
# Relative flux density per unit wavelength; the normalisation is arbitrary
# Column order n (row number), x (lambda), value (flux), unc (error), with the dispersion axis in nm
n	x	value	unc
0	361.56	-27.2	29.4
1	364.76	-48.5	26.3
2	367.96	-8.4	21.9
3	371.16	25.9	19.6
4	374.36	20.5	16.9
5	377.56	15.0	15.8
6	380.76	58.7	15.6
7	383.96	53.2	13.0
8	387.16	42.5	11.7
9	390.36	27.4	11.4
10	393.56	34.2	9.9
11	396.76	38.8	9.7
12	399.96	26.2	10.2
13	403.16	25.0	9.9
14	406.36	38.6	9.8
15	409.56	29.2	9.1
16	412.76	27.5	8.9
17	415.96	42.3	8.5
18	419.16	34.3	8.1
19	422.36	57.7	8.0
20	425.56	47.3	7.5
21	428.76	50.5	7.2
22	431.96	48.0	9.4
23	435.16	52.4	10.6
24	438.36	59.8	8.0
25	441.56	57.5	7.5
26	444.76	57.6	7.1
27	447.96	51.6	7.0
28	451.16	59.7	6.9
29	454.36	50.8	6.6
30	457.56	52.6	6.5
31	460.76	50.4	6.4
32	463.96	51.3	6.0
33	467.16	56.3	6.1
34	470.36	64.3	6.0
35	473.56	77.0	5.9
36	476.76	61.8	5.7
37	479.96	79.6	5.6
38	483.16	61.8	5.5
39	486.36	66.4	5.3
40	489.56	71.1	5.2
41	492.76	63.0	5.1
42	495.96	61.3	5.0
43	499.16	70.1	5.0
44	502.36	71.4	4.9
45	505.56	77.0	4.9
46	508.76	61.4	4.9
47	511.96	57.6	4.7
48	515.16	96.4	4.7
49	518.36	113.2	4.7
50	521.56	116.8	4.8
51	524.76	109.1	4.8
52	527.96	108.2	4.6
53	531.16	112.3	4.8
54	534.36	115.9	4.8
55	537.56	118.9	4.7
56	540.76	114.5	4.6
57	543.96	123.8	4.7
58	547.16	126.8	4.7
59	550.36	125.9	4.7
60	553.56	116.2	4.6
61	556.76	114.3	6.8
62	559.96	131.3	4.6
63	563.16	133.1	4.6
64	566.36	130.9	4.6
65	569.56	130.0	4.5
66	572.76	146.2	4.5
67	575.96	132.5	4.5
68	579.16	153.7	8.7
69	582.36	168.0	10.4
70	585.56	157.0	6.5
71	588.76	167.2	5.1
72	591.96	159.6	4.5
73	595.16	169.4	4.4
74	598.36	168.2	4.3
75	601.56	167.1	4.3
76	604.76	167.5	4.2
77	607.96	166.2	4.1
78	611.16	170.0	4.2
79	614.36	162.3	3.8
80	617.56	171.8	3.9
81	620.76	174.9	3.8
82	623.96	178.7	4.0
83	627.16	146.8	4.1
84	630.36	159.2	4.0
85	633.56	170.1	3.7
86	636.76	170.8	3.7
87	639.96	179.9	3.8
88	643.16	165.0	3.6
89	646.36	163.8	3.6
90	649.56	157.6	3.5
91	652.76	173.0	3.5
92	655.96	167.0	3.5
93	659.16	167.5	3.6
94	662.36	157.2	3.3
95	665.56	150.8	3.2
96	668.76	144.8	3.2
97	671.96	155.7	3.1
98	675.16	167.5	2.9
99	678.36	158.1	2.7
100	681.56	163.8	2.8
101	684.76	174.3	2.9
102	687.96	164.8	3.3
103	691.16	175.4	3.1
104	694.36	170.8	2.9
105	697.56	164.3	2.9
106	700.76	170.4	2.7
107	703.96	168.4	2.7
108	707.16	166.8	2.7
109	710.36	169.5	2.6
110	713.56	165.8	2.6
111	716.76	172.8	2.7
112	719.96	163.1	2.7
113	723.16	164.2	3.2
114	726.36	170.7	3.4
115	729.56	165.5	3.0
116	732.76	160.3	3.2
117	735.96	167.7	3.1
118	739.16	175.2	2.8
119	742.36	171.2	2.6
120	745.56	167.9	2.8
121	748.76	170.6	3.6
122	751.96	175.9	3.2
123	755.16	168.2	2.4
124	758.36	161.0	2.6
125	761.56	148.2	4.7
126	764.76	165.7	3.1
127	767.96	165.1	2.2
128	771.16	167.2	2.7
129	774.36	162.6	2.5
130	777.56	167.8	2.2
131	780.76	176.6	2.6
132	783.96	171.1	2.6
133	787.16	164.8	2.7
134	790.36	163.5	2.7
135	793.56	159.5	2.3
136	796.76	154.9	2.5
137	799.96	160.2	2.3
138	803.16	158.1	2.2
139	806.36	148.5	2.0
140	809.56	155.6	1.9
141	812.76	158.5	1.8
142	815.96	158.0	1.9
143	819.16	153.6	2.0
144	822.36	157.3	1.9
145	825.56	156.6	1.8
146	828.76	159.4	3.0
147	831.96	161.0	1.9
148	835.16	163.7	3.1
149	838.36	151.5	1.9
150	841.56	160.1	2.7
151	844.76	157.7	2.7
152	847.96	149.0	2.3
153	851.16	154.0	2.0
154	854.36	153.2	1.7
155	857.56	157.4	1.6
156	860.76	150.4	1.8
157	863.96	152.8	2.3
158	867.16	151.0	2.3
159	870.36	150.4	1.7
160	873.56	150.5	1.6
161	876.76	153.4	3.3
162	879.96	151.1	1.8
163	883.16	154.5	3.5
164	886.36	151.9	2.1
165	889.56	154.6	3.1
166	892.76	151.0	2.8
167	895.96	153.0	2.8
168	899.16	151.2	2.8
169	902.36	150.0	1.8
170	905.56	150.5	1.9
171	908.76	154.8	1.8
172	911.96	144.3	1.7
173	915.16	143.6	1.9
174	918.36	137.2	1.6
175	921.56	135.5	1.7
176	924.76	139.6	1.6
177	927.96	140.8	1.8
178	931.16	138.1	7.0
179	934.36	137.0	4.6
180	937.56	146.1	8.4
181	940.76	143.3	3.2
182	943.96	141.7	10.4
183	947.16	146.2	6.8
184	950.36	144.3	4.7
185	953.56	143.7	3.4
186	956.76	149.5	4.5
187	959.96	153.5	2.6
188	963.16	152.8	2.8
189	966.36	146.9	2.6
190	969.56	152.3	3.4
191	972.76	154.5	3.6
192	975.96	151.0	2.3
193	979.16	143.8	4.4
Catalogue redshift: 0.290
